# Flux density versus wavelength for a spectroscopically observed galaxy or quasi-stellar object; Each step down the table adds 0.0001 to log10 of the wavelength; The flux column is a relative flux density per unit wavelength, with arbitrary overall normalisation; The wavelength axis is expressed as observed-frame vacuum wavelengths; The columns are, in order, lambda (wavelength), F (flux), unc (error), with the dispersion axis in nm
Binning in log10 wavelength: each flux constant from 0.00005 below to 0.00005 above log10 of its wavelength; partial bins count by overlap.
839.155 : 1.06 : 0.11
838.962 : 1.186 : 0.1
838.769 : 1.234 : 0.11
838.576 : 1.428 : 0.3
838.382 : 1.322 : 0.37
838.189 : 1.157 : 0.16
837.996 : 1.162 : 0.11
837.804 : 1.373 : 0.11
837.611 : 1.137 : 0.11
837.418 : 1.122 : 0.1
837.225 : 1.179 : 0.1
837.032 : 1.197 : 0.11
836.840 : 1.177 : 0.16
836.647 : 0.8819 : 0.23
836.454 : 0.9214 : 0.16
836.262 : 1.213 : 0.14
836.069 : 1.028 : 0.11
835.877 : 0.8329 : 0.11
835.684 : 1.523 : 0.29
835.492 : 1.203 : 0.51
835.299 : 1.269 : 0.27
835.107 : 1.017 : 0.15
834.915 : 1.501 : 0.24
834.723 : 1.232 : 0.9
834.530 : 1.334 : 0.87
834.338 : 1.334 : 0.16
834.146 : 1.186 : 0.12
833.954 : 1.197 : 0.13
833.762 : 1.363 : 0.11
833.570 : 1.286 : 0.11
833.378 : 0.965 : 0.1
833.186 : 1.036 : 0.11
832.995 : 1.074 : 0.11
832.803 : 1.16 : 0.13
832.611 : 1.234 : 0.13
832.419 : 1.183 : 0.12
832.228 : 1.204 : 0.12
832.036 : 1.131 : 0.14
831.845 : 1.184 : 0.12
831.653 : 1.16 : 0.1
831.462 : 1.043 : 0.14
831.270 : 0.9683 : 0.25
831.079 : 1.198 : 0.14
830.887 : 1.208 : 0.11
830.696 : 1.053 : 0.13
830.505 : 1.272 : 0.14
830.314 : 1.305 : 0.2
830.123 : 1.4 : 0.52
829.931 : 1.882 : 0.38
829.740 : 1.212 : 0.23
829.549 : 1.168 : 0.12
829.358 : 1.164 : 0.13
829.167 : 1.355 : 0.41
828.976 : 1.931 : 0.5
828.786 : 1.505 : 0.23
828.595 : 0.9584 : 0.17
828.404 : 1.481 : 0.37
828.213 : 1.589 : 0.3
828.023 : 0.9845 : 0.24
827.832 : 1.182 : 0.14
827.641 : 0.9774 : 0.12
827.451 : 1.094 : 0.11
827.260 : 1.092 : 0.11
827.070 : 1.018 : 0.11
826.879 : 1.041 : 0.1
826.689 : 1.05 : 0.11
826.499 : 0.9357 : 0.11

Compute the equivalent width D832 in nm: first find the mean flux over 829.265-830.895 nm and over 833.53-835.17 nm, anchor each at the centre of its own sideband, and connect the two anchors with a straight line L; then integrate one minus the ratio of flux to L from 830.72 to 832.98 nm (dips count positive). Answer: 0.25 nm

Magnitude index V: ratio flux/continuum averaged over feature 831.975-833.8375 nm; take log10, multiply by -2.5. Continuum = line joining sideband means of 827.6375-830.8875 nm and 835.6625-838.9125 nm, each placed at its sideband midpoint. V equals 0.080 mag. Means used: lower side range 1.33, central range 1.16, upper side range 1.16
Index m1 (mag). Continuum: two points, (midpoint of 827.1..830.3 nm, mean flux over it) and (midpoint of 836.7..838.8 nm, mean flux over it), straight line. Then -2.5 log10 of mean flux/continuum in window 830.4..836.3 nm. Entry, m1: 0.07 mag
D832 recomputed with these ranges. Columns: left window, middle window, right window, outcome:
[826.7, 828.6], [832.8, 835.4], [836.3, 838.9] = -0.103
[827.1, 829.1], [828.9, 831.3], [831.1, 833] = -0.227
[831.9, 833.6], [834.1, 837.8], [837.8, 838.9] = 0.101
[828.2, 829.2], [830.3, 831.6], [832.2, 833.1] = 0.158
